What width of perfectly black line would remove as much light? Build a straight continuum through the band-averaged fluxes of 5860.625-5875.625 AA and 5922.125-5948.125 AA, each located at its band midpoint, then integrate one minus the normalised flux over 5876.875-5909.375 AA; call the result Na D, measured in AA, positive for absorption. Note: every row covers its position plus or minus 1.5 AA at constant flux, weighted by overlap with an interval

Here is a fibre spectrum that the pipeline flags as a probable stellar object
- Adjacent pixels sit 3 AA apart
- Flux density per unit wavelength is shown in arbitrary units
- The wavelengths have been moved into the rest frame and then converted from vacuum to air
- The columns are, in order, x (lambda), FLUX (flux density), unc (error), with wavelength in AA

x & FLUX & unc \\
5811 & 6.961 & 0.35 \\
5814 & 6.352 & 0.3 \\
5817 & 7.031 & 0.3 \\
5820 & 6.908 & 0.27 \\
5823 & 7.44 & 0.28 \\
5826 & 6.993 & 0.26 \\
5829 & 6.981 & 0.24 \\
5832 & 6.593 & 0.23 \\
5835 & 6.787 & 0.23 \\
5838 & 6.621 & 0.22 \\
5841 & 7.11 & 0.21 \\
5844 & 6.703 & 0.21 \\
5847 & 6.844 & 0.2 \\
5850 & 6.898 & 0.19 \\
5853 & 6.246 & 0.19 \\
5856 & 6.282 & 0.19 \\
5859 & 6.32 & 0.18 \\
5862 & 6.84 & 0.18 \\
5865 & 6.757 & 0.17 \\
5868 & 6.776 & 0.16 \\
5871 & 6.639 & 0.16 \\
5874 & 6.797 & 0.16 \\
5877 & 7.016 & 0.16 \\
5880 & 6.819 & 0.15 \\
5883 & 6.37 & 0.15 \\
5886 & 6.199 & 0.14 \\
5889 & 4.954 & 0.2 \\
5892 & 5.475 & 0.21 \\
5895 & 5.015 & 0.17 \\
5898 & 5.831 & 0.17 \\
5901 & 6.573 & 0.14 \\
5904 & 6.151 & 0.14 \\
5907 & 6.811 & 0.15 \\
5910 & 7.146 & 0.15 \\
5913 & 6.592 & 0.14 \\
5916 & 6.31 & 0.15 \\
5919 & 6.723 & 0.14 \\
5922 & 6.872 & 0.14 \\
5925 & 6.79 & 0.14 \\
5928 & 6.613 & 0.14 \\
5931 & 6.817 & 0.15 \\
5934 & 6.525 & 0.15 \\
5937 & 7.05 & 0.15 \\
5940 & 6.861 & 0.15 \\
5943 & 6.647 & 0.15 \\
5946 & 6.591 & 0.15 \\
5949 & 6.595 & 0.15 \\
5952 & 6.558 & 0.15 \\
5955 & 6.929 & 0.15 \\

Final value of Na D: 3.15 AA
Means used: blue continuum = 6.76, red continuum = 6.74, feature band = 6.1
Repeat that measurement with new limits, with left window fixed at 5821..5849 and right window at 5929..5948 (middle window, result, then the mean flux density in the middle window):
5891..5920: 2.2 AA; 6.27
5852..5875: 0.9 AA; 6.58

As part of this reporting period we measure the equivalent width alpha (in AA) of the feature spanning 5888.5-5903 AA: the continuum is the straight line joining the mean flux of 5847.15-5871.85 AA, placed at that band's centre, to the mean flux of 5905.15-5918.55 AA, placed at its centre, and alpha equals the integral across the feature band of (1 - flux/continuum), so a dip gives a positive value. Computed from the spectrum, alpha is 2.3 AA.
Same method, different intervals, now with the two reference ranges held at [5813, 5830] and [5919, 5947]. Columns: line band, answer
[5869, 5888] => 0.7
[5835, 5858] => 0.8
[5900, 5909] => 0.3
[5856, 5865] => 0.4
